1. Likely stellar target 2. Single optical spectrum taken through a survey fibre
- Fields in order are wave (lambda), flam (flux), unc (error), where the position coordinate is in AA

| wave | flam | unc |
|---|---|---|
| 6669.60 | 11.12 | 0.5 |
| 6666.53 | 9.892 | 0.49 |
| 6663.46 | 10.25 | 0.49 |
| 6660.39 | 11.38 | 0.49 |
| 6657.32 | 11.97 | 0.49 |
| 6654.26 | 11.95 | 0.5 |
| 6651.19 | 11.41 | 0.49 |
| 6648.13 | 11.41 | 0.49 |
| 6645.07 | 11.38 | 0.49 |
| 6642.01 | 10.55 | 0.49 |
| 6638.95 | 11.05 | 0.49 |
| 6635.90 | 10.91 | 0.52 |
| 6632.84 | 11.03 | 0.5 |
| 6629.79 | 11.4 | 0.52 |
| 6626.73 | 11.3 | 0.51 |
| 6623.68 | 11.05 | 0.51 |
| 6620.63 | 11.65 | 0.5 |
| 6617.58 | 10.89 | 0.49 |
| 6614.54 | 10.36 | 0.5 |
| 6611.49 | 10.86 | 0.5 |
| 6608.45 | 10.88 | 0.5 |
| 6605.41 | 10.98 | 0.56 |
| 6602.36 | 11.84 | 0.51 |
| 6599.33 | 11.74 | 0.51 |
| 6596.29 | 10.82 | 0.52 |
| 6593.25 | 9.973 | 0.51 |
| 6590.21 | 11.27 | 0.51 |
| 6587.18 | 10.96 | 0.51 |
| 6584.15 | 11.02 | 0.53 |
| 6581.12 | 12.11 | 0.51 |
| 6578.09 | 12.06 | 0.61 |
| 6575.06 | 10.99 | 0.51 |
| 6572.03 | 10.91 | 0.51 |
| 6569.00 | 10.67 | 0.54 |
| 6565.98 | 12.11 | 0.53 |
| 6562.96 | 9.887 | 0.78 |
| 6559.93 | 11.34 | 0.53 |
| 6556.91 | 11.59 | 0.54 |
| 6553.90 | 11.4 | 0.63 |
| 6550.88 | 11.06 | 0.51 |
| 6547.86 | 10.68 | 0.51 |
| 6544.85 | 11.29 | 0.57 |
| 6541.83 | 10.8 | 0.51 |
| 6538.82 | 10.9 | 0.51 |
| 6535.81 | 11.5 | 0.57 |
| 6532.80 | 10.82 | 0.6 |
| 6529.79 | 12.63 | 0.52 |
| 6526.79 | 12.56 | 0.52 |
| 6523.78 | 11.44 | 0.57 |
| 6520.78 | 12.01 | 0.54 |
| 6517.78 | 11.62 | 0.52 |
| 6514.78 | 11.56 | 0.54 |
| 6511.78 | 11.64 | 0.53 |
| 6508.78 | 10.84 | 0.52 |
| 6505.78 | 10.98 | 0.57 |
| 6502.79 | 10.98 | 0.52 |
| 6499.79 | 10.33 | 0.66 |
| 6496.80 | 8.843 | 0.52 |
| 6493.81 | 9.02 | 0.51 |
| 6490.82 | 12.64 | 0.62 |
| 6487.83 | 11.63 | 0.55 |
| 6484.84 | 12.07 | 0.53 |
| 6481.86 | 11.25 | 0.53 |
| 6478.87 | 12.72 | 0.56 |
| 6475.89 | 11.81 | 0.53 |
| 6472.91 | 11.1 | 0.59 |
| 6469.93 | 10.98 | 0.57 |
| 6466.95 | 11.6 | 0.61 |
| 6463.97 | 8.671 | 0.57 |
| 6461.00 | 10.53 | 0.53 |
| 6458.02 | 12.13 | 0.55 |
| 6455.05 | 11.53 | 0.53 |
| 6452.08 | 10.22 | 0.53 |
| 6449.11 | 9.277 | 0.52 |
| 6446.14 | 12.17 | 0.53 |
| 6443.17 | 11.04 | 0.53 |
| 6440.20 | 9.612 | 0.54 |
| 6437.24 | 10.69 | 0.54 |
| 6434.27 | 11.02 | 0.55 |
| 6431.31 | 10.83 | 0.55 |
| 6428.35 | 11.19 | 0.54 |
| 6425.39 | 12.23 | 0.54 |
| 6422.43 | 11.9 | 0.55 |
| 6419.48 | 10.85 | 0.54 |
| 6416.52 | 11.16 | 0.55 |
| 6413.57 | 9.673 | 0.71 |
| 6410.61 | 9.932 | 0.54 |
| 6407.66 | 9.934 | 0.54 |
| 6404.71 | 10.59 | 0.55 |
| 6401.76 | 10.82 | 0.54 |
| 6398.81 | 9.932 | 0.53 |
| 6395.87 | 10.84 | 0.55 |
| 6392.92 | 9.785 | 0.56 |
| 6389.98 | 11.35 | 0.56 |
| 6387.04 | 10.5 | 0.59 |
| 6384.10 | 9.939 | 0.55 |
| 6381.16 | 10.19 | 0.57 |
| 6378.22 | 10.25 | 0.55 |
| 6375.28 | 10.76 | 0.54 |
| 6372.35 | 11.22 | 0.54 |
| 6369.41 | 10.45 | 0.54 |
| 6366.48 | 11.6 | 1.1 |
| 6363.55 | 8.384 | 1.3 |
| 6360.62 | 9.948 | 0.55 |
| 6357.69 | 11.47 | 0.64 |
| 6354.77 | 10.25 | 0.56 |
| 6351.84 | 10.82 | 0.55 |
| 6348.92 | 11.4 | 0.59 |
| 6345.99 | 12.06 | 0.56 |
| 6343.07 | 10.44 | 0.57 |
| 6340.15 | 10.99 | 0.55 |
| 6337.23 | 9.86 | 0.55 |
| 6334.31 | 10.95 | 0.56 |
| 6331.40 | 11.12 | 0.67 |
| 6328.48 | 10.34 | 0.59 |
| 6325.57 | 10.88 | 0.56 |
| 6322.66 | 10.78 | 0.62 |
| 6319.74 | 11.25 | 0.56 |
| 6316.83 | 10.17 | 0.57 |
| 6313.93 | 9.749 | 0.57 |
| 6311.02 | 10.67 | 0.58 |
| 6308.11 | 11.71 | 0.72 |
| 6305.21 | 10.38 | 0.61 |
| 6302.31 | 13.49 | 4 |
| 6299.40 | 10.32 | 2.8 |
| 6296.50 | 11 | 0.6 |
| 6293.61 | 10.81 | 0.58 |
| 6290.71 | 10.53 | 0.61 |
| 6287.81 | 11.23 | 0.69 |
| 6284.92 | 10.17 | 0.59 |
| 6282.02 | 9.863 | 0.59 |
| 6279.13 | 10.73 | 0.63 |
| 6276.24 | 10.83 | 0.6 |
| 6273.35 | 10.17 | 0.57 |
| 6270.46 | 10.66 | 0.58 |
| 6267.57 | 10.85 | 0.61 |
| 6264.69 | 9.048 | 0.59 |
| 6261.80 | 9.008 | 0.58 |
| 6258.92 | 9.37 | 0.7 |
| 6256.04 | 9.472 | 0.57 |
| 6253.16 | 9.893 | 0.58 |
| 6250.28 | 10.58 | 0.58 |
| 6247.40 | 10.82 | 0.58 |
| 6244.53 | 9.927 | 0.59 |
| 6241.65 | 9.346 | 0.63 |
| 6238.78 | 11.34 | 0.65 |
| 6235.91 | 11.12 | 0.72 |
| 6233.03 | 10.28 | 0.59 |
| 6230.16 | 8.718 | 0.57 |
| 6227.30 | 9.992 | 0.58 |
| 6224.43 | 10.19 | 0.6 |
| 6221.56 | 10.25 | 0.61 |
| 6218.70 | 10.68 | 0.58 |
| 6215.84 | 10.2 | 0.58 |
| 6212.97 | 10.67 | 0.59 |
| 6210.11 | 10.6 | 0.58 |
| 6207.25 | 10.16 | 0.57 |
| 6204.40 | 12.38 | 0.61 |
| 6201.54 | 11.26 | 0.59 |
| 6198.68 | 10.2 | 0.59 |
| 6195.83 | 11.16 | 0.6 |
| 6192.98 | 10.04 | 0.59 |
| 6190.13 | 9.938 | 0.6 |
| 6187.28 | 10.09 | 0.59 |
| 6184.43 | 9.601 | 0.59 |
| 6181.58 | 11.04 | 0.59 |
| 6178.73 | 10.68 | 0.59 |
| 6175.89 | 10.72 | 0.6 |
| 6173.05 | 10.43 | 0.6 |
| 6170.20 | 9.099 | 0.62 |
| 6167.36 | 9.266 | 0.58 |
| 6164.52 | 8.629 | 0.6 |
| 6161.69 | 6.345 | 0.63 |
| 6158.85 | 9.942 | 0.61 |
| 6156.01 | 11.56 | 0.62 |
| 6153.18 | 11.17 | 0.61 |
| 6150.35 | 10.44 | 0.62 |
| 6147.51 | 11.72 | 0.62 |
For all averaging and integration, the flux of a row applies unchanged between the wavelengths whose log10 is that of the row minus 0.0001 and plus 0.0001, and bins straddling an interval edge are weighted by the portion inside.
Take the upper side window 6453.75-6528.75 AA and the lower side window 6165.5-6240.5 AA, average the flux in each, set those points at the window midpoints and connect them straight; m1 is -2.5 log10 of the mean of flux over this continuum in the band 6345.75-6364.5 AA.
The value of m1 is 0.02 mag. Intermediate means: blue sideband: 10.4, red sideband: 11.2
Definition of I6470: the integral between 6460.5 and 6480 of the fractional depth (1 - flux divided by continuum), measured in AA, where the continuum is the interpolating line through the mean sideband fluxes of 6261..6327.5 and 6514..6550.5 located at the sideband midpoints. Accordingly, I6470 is 0.34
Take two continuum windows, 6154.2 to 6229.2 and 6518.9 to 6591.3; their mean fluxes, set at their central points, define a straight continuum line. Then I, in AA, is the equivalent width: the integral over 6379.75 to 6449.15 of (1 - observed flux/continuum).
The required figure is 1.41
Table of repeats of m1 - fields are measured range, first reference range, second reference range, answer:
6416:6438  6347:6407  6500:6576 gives -0.05 mag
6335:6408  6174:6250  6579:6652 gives 0.01 mag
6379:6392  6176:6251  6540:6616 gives 0.03 mag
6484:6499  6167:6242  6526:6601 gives 0.03 mag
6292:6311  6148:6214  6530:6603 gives -0.07 mag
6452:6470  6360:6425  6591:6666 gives -0.02 mag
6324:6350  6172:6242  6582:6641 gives -0.02 mag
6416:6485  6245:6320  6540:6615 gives -0.02 mag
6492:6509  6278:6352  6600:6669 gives 0.09 mag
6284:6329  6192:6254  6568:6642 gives -0.03 mag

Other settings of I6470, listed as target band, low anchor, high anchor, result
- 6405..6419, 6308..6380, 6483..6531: 0.9 AA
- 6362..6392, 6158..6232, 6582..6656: 0.2 AA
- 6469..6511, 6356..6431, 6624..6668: -1.1 AA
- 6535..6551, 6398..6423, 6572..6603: 0.1 AA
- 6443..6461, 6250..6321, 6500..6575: 0.0 AA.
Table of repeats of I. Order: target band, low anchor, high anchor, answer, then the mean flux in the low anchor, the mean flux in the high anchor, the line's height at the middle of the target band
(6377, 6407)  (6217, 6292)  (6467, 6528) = 1.15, 10.2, 11.3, 10.8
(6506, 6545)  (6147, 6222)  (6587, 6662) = -1.89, 10.3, 11.2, 11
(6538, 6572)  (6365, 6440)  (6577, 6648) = -0.16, 10.7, 11.1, 11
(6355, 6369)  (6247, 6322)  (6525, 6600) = 0.46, 10.5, 11.2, 10.7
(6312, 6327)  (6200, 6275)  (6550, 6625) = -0.14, 10.3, 11.1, 10.5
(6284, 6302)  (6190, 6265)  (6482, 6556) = -0.66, 10.3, 11.2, 10.5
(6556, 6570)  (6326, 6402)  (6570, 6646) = -0.12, 10.6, 11.1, 11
